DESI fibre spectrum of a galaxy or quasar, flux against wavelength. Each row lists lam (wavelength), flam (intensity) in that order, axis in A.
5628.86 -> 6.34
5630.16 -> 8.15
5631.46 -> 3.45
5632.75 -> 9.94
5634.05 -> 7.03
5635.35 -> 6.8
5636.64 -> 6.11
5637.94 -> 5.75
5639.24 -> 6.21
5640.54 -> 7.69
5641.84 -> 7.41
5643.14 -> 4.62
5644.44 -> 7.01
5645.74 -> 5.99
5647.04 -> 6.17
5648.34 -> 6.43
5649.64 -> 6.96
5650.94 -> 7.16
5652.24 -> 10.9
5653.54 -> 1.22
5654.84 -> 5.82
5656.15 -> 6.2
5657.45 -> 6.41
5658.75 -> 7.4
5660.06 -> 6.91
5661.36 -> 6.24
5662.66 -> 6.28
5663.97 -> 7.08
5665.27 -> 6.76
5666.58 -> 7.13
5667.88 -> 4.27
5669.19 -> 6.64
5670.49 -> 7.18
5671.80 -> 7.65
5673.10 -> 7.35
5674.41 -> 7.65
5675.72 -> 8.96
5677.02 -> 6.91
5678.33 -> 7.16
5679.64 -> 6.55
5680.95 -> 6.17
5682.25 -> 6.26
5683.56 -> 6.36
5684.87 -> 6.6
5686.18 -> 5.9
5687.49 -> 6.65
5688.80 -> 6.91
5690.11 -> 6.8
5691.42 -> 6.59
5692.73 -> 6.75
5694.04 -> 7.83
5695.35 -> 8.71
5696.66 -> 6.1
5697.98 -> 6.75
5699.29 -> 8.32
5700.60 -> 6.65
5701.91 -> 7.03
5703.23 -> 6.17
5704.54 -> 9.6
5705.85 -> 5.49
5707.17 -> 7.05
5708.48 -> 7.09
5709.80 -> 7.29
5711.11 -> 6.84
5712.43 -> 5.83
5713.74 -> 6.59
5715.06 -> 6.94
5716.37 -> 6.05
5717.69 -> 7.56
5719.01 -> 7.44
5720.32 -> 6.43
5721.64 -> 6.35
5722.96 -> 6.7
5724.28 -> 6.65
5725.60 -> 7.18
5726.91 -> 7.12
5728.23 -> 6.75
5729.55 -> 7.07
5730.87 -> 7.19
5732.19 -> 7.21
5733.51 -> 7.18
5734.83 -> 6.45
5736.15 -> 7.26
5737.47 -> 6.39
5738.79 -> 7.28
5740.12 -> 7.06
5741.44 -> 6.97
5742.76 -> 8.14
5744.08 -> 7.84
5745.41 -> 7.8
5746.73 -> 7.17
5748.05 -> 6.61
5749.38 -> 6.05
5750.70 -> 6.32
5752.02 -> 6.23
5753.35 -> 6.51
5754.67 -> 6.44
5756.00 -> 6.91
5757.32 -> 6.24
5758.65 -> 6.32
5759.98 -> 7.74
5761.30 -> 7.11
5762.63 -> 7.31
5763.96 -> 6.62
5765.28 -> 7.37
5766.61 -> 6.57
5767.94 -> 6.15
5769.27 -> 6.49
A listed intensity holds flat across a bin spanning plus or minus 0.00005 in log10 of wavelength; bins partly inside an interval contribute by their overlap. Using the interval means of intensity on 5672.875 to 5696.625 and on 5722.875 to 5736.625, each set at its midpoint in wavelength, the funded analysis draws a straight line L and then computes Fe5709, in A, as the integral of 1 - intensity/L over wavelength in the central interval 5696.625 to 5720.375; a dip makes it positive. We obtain 0.1 A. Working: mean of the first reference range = 6.98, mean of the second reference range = 6.99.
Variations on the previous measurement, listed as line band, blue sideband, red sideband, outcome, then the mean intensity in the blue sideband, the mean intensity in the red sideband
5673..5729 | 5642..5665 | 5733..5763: -2.13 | 6.43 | 6.92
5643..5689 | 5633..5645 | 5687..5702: 1.53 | 6.62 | 7.1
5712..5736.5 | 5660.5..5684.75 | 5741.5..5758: 0.00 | 6.81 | 6.86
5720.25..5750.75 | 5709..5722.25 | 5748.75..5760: -1.83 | 6.74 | 6.46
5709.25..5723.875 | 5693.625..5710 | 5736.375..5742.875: 0.91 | 7.22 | 7.09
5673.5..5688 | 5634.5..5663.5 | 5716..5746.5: -0.36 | 6.45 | 7.06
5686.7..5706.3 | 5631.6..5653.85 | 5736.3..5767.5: -0.87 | 6.68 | 6.91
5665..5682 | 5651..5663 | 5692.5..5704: -0.54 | 6.42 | 7.18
